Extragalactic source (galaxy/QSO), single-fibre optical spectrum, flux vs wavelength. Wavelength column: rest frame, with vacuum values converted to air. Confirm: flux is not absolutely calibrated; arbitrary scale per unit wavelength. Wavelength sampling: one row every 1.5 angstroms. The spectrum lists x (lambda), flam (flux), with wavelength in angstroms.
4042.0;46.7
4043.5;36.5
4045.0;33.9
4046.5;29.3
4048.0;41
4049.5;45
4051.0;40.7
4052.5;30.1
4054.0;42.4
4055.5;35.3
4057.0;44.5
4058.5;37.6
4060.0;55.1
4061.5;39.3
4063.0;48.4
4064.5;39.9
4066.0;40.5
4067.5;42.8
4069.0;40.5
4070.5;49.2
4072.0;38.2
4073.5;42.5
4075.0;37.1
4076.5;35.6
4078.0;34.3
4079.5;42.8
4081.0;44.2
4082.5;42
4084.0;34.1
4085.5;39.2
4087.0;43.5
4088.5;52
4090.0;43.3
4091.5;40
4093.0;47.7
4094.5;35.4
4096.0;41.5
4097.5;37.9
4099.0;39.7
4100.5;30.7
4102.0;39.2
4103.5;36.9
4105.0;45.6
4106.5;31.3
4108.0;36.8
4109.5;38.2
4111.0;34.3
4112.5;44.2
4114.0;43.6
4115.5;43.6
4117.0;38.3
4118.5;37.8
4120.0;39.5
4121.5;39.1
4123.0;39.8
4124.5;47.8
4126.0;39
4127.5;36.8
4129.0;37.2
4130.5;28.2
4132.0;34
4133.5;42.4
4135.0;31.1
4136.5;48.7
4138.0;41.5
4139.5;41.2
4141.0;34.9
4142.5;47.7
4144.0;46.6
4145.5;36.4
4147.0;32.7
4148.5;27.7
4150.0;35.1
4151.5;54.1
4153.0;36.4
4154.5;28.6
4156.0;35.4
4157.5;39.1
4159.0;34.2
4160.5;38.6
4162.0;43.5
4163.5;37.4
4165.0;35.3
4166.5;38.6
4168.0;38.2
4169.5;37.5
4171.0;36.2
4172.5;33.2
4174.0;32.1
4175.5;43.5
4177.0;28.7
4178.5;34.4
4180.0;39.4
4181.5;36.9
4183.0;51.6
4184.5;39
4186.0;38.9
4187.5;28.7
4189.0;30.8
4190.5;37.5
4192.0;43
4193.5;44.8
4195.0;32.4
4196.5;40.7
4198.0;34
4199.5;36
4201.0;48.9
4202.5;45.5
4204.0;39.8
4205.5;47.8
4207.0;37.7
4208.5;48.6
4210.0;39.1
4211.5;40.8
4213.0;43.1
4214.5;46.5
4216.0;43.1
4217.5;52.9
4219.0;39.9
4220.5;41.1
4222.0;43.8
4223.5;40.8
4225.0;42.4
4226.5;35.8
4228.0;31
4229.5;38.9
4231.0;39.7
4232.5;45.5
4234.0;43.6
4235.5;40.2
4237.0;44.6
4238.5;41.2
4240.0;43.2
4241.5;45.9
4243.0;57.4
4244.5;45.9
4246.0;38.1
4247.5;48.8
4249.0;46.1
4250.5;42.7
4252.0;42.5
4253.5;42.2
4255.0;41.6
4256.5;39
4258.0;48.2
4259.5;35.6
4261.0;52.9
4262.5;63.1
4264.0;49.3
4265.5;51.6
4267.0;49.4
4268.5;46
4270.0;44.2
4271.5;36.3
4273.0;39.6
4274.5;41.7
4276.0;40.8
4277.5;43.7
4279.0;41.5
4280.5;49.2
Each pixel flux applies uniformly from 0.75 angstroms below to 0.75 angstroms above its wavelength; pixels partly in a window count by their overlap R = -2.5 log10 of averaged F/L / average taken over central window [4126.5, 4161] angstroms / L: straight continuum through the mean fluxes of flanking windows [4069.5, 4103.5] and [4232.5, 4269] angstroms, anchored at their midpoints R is 0.12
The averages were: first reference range 40.4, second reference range 45.8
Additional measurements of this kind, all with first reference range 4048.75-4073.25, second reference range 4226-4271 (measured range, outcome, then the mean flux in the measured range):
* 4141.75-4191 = 0.160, 37.4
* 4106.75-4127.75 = 0.075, 39.8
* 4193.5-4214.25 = 0.063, 41.4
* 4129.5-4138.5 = 0.145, 37.5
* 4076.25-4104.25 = 0.058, 40.1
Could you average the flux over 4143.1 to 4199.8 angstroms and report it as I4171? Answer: 37.3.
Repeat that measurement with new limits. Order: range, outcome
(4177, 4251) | 41.5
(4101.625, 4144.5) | 39.5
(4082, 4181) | 38.6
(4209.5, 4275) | 43.8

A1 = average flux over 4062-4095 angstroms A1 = 41.5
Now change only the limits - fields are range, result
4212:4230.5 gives 41.6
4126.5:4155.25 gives 38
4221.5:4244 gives 42.3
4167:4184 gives 37.5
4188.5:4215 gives 41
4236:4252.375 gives 45.1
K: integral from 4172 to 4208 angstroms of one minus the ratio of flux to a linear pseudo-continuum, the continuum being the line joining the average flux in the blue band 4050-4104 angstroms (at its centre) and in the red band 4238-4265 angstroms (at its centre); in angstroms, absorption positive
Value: 4.41 angstroms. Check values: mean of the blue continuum 40.7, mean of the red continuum 45.9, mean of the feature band 38.7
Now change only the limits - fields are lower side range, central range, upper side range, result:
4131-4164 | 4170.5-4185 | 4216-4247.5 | 0.91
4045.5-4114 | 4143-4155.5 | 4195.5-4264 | 1.28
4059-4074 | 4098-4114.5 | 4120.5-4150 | 1.00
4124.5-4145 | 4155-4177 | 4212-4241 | 1.84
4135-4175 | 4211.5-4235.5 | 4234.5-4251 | 0.88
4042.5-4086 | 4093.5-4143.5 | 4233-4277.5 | 2.99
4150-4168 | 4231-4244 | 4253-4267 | 0.10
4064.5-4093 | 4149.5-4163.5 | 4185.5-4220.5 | 0.93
